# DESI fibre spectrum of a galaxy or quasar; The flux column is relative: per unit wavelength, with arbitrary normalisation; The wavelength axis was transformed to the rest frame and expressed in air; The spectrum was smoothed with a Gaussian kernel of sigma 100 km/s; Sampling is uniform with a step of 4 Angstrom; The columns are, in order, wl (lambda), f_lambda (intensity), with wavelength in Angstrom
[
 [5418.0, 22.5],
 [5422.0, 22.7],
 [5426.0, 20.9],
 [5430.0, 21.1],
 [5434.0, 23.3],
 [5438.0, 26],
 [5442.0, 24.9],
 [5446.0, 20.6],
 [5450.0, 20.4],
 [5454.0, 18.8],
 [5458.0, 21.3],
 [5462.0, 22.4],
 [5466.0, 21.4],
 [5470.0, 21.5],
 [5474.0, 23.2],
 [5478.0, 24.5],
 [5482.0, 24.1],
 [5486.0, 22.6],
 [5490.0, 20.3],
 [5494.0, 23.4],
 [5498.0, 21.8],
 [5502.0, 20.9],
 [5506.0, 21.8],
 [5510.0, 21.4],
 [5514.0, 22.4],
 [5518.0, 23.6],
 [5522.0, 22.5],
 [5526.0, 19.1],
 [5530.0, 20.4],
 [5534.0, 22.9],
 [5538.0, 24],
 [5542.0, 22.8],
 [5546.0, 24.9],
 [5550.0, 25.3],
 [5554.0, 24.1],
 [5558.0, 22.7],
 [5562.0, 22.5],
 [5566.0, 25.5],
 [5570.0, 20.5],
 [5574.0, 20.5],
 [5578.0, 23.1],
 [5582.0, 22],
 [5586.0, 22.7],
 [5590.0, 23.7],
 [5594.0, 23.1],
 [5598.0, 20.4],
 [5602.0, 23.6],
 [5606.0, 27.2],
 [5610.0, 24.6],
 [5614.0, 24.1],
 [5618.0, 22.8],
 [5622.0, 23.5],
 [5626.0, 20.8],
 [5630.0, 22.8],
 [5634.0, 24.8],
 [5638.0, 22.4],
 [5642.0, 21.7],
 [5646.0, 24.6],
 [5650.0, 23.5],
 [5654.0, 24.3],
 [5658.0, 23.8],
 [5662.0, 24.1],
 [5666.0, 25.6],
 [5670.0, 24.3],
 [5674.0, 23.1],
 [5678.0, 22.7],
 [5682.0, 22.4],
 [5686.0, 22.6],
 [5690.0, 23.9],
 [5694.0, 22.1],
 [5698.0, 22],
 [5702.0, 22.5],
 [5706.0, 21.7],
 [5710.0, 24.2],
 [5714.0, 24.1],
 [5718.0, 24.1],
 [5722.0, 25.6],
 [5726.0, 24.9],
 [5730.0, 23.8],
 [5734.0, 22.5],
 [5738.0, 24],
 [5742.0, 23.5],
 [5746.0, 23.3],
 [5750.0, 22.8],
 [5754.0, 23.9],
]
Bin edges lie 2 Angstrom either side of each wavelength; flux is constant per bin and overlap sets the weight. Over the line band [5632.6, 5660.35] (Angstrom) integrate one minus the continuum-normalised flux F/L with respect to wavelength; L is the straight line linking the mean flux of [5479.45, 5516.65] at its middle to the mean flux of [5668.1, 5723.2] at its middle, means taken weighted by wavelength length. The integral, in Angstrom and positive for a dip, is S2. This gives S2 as -0.8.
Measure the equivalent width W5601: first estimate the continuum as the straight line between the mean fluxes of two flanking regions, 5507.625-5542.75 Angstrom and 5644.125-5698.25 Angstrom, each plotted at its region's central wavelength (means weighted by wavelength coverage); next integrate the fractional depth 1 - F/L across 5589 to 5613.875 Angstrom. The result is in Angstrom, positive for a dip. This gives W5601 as -1.02 Angstrom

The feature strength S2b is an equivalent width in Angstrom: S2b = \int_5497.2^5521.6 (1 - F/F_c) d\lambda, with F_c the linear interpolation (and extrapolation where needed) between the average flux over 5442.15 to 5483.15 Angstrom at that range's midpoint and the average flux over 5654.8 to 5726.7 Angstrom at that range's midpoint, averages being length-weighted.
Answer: 0.2 Angstrom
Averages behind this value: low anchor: 21.9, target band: 22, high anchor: 23.5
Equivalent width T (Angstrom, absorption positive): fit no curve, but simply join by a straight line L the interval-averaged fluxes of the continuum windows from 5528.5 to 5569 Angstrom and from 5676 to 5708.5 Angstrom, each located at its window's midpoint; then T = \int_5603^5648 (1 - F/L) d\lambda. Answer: -1.20 Angstrom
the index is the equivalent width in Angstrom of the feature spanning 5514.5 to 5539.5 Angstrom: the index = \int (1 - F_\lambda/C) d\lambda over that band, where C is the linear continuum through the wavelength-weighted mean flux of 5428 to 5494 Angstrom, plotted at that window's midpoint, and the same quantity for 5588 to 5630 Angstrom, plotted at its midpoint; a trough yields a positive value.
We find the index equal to 0.8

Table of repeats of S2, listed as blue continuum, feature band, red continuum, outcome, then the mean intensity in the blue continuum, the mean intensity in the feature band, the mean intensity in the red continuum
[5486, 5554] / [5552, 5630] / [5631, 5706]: -0.6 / 22.4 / 23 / 23.3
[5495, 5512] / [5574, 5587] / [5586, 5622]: 0.5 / 21.6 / 22.3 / 23.6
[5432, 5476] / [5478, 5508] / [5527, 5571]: 0.4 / 22.2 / 22.3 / 23.2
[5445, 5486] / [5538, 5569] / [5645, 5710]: -1.9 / 21.9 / 23.9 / 23.3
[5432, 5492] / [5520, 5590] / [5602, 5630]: 1.5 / 22.4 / 22.7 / 23.7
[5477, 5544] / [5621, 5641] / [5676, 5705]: -0.3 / 22.2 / 22.8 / 22.6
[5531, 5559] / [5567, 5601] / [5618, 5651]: 1.8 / 23.7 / 22.2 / 23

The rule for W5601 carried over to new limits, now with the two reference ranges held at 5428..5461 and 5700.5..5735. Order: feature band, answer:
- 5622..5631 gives 0.44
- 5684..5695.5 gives 0.34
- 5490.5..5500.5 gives 0.09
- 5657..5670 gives -0.61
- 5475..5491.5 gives -0.50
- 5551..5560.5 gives -0.33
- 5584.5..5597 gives 0.00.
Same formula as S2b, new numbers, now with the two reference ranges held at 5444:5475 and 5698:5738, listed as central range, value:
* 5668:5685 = 0.10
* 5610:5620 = -0.46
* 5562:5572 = -0.33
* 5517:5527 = -0.03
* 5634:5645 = 0.05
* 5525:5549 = -0.79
